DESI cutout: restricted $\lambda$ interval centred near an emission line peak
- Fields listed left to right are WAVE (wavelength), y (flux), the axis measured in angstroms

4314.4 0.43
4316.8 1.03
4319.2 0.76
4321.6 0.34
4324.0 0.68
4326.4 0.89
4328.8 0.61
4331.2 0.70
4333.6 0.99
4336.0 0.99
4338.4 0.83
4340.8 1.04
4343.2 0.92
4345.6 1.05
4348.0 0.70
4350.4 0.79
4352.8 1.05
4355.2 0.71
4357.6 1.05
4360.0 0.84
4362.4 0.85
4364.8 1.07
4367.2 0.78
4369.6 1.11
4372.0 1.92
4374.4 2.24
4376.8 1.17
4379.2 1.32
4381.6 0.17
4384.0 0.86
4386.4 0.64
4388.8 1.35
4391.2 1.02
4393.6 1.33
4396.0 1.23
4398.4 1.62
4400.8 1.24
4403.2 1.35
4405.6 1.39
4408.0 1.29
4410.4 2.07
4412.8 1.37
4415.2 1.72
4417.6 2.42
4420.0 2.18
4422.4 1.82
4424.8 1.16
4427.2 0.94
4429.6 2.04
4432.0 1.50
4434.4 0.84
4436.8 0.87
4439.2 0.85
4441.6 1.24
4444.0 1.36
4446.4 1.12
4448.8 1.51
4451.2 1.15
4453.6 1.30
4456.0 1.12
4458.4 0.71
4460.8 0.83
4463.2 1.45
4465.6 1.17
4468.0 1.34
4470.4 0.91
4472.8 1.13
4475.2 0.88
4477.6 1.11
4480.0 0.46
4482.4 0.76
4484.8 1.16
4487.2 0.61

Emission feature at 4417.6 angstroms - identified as C III] 1909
